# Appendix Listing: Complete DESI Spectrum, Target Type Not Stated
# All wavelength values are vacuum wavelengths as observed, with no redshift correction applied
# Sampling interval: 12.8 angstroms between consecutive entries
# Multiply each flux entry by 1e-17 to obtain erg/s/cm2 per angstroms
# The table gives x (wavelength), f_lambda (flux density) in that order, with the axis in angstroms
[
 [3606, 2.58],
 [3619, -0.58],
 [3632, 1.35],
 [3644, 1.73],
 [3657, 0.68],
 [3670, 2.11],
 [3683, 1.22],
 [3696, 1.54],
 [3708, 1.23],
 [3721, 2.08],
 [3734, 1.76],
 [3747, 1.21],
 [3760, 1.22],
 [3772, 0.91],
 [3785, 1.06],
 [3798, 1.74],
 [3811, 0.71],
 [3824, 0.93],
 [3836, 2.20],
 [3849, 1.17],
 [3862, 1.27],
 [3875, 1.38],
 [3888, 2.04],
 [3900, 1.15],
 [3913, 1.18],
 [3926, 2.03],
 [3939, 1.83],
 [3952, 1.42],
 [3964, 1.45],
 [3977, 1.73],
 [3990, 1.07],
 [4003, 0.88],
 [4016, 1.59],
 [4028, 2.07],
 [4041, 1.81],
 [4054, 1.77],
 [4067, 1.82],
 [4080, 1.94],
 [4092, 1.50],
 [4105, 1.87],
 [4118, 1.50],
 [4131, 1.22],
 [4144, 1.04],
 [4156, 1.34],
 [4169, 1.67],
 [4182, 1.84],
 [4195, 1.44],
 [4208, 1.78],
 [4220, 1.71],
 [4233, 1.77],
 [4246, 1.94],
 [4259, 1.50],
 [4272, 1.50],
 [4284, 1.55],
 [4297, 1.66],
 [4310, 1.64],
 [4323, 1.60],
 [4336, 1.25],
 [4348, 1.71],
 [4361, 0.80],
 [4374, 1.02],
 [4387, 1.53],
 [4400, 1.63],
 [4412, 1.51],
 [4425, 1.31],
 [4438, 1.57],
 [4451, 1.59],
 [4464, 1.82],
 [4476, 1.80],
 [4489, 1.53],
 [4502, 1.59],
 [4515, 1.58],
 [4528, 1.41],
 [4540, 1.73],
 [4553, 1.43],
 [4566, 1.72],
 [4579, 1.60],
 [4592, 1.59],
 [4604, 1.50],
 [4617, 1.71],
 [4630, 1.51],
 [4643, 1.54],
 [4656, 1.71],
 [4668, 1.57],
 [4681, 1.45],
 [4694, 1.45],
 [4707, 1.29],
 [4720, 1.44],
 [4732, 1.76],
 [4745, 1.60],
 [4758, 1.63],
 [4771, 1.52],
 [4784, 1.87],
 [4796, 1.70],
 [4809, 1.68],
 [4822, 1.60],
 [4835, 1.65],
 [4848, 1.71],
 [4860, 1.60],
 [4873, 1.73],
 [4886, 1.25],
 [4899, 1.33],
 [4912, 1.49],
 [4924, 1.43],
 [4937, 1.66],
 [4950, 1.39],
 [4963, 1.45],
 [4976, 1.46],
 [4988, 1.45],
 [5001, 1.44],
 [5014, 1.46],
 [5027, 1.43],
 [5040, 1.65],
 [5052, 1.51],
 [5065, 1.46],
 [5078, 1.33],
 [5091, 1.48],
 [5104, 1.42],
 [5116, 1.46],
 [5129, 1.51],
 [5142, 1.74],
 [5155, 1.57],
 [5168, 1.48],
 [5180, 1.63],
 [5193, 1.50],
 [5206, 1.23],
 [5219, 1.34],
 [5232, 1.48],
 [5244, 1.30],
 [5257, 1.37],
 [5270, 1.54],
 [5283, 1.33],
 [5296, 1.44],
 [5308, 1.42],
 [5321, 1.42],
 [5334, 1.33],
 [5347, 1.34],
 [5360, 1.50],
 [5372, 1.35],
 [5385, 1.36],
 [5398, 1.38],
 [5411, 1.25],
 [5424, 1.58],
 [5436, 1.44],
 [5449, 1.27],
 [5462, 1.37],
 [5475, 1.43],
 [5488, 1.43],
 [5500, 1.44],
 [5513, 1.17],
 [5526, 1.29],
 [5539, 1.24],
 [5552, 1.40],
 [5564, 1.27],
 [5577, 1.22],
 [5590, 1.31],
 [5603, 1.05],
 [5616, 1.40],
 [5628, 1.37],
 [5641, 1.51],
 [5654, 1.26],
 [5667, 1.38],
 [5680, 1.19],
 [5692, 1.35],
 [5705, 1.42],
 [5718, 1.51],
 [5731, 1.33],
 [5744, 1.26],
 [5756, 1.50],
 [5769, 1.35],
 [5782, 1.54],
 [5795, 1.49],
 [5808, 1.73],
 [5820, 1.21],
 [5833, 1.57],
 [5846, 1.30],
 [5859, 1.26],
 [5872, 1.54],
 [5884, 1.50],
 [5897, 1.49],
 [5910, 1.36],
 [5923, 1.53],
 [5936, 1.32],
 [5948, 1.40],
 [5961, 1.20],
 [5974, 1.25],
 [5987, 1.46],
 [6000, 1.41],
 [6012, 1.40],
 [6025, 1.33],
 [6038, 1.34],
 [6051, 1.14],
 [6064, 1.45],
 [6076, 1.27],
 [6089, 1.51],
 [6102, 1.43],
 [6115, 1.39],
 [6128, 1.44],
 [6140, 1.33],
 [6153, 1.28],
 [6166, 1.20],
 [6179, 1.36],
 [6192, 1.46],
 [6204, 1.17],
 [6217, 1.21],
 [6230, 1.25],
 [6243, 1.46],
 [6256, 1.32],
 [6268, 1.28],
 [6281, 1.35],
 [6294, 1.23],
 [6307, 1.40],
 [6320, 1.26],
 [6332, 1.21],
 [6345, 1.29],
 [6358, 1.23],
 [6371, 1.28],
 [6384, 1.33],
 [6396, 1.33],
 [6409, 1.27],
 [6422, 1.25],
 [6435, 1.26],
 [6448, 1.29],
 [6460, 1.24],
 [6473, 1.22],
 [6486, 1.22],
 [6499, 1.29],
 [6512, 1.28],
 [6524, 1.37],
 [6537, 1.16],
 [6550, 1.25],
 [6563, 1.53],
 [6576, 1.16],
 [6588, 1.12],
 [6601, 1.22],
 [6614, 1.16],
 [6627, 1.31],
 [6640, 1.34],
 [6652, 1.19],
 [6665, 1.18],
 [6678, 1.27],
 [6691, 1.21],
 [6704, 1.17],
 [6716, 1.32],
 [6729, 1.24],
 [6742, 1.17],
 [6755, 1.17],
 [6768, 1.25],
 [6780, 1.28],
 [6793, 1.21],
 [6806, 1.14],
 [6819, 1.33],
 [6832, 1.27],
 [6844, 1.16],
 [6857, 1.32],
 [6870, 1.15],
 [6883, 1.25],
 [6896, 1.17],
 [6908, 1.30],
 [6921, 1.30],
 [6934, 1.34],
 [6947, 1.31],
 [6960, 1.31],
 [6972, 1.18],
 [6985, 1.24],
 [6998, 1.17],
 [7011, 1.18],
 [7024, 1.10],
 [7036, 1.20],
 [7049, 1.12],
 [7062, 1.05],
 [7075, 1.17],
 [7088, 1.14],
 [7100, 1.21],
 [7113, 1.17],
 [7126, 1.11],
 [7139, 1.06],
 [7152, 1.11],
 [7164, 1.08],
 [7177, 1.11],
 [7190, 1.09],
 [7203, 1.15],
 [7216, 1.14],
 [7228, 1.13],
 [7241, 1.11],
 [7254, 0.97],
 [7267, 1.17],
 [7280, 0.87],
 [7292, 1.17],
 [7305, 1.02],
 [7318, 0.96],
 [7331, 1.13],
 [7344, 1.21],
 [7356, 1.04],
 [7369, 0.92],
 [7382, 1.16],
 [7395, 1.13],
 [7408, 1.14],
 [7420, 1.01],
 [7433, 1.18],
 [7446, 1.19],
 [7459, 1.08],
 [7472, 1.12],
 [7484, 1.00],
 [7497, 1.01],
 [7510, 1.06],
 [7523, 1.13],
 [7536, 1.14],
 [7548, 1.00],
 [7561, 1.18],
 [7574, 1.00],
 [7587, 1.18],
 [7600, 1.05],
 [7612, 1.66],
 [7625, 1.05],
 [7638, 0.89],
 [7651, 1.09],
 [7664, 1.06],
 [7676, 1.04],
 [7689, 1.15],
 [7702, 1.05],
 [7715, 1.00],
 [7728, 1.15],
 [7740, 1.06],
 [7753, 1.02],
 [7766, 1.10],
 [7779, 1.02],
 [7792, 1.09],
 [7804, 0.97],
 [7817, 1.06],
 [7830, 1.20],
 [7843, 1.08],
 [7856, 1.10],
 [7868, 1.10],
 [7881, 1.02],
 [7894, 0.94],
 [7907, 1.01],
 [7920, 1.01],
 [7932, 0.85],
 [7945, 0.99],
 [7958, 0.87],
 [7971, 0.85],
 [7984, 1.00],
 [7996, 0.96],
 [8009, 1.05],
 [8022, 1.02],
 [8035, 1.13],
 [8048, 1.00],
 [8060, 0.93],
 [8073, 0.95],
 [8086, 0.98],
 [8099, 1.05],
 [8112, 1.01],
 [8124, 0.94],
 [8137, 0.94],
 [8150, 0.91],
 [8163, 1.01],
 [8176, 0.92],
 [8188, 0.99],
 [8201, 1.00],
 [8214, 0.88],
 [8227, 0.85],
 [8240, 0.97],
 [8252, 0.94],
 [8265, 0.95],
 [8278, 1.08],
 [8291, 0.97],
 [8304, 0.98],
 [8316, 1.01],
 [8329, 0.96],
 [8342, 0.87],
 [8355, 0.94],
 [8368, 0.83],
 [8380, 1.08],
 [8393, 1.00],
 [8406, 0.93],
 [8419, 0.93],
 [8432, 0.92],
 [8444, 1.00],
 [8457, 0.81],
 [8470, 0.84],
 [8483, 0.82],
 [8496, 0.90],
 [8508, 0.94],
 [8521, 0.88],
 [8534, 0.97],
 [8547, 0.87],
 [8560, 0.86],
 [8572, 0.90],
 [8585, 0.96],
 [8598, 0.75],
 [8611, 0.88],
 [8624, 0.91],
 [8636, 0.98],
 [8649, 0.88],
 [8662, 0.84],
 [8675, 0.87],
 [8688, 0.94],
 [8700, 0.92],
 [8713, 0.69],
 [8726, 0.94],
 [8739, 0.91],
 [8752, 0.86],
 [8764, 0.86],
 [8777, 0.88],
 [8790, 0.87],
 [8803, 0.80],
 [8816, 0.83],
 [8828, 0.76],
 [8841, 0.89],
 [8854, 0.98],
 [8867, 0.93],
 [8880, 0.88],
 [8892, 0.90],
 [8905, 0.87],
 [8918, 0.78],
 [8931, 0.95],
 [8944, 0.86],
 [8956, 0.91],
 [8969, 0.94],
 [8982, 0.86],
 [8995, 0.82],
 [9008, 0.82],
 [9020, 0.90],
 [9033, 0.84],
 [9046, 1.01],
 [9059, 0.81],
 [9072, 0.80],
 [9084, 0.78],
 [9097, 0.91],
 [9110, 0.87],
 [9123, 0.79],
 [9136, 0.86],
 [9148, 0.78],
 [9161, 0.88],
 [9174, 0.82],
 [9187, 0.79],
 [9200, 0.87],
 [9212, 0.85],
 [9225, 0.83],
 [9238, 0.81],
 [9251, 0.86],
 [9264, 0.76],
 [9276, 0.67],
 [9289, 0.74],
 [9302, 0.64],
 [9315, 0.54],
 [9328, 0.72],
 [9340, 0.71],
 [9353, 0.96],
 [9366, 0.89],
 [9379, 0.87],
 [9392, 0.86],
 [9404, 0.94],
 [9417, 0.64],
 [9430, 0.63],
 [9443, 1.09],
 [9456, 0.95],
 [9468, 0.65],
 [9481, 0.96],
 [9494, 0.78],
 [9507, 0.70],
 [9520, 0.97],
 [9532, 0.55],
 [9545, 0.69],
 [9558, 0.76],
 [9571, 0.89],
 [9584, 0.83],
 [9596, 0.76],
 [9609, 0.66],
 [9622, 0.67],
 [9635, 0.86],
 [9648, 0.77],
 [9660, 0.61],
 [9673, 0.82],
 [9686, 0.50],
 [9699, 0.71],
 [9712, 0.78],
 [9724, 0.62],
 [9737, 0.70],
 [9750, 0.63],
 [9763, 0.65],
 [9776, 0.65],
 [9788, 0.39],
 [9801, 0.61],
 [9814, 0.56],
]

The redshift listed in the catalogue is 0.006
